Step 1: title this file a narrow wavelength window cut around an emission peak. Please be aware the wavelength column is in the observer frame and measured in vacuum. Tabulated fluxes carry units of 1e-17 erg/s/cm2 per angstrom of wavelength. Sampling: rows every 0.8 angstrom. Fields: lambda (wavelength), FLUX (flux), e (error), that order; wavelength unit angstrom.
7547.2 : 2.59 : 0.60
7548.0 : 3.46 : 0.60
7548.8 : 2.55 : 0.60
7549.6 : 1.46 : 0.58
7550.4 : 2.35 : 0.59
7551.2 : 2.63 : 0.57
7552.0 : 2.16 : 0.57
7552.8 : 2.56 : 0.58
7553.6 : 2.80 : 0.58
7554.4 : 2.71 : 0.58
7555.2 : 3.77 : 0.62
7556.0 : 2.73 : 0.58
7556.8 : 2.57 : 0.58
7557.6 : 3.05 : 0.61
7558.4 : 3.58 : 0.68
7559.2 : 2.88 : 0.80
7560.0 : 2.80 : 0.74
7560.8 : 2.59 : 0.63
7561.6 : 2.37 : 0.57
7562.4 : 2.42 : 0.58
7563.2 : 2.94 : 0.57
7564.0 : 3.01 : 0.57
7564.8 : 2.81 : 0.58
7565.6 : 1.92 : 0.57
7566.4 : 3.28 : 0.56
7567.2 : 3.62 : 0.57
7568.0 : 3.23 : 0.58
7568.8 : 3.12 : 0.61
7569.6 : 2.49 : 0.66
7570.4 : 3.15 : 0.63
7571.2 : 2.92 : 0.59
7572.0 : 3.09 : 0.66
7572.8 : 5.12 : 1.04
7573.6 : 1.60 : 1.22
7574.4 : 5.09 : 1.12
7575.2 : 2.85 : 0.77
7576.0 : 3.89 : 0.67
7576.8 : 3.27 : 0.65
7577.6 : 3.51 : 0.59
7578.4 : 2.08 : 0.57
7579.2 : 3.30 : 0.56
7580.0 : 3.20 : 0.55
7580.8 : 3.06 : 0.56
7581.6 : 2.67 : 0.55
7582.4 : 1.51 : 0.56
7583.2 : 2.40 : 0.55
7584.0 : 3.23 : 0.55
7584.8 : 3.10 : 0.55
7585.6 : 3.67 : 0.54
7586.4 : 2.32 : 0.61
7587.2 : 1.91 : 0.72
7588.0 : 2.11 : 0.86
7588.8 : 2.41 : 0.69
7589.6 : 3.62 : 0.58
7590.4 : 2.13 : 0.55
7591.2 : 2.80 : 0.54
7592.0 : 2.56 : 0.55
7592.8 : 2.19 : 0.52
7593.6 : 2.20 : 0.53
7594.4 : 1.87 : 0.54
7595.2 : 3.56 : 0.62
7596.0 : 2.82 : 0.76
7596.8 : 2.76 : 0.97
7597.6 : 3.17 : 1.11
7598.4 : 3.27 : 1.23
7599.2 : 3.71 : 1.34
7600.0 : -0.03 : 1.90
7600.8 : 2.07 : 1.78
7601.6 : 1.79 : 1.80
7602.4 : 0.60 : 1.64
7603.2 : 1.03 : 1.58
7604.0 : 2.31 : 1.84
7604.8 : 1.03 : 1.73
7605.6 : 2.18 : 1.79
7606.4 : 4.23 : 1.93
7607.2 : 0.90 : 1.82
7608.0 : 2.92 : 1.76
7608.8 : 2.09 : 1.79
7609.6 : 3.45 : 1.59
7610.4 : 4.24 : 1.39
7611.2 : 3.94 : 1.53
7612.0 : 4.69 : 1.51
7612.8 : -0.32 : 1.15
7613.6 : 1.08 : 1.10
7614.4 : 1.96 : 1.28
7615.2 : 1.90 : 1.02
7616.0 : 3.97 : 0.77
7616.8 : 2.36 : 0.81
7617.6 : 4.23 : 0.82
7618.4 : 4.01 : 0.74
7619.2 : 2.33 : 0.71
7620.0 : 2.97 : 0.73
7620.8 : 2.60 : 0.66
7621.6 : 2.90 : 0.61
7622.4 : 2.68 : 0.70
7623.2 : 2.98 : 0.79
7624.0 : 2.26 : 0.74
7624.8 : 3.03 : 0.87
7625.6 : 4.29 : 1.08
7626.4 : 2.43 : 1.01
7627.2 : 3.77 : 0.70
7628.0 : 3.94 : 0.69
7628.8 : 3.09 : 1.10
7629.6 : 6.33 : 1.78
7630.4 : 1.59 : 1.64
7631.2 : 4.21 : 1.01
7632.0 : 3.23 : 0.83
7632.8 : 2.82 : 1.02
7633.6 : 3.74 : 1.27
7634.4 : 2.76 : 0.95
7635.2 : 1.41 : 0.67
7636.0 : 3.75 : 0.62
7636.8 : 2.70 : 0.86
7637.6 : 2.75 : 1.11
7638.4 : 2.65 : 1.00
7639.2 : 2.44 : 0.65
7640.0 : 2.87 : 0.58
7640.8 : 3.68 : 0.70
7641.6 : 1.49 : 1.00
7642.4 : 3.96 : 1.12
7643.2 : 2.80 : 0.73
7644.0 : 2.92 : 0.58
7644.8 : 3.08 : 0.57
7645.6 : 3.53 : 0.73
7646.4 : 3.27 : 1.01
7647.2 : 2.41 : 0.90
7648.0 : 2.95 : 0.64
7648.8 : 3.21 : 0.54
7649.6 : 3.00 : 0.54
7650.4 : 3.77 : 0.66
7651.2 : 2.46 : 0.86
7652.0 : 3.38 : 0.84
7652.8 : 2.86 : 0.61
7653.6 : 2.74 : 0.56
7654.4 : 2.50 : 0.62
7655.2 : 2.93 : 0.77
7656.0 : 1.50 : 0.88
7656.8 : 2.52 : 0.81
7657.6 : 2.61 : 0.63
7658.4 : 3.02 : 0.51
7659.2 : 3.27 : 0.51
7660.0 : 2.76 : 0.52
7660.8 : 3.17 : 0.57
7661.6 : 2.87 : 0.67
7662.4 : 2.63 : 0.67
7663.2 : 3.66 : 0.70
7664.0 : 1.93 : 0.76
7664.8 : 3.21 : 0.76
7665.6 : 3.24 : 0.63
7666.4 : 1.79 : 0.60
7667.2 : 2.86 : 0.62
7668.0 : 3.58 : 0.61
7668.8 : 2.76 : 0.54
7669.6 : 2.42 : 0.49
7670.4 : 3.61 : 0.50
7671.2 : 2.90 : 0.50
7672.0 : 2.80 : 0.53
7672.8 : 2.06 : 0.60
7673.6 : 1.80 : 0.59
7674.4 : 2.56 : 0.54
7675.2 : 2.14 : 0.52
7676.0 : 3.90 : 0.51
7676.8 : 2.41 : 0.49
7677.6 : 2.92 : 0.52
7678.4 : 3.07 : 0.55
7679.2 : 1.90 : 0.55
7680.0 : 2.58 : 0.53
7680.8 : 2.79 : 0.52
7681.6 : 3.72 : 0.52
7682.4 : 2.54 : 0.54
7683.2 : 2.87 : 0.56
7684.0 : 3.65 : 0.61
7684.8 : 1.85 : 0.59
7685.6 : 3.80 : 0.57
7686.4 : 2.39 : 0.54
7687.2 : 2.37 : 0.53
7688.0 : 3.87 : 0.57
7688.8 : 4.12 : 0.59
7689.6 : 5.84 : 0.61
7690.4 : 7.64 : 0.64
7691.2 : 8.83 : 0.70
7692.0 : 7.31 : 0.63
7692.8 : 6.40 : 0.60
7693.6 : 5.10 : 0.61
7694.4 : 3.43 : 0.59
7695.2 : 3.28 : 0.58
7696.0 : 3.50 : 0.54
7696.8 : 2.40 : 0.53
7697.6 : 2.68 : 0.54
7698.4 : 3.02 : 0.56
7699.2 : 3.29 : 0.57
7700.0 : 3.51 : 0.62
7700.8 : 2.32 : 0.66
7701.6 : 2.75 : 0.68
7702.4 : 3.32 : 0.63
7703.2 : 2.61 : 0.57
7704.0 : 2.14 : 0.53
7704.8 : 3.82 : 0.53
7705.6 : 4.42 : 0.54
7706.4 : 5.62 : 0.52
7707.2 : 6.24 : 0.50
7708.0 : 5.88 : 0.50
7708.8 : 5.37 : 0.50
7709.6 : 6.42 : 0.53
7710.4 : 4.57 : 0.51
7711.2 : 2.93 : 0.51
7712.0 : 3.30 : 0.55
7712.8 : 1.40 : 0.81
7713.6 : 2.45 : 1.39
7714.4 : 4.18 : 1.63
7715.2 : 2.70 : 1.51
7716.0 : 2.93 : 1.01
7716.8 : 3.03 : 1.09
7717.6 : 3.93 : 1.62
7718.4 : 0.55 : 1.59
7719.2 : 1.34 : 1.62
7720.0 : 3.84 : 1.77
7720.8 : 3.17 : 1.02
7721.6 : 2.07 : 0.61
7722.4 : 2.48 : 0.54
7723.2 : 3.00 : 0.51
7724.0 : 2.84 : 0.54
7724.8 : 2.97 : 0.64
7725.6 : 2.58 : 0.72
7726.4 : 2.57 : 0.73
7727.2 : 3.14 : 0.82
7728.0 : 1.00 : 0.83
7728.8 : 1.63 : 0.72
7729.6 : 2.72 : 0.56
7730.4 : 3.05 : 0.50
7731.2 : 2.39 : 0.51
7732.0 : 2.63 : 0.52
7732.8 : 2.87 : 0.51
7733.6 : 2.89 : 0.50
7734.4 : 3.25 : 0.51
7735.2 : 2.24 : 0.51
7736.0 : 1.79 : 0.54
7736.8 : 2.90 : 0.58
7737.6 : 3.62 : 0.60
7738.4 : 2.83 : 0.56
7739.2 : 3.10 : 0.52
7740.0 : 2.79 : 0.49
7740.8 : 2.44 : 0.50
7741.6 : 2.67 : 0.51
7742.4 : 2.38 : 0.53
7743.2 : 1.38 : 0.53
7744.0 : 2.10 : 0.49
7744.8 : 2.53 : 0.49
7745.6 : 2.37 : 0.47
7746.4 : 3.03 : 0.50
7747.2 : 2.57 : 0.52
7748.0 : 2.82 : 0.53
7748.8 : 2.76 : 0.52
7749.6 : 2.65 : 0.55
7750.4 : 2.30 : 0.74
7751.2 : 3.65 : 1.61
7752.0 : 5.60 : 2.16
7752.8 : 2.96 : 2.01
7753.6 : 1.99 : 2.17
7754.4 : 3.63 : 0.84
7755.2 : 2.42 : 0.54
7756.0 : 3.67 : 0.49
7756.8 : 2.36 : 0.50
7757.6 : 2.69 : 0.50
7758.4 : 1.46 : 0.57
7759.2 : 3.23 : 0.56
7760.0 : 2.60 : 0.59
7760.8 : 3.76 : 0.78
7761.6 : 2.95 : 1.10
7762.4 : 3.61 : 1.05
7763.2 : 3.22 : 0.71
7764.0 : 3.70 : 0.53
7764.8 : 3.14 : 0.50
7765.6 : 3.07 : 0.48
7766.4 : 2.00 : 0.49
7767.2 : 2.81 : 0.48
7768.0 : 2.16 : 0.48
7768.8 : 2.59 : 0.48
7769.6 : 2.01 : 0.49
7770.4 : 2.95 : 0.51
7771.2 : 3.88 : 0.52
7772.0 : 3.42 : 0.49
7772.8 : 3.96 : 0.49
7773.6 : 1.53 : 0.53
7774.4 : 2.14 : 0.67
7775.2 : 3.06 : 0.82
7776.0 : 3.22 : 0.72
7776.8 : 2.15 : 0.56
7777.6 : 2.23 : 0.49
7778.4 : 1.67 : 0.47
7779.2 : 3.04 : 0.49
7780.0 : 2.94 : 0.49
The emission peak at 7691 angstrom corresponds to [S II]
